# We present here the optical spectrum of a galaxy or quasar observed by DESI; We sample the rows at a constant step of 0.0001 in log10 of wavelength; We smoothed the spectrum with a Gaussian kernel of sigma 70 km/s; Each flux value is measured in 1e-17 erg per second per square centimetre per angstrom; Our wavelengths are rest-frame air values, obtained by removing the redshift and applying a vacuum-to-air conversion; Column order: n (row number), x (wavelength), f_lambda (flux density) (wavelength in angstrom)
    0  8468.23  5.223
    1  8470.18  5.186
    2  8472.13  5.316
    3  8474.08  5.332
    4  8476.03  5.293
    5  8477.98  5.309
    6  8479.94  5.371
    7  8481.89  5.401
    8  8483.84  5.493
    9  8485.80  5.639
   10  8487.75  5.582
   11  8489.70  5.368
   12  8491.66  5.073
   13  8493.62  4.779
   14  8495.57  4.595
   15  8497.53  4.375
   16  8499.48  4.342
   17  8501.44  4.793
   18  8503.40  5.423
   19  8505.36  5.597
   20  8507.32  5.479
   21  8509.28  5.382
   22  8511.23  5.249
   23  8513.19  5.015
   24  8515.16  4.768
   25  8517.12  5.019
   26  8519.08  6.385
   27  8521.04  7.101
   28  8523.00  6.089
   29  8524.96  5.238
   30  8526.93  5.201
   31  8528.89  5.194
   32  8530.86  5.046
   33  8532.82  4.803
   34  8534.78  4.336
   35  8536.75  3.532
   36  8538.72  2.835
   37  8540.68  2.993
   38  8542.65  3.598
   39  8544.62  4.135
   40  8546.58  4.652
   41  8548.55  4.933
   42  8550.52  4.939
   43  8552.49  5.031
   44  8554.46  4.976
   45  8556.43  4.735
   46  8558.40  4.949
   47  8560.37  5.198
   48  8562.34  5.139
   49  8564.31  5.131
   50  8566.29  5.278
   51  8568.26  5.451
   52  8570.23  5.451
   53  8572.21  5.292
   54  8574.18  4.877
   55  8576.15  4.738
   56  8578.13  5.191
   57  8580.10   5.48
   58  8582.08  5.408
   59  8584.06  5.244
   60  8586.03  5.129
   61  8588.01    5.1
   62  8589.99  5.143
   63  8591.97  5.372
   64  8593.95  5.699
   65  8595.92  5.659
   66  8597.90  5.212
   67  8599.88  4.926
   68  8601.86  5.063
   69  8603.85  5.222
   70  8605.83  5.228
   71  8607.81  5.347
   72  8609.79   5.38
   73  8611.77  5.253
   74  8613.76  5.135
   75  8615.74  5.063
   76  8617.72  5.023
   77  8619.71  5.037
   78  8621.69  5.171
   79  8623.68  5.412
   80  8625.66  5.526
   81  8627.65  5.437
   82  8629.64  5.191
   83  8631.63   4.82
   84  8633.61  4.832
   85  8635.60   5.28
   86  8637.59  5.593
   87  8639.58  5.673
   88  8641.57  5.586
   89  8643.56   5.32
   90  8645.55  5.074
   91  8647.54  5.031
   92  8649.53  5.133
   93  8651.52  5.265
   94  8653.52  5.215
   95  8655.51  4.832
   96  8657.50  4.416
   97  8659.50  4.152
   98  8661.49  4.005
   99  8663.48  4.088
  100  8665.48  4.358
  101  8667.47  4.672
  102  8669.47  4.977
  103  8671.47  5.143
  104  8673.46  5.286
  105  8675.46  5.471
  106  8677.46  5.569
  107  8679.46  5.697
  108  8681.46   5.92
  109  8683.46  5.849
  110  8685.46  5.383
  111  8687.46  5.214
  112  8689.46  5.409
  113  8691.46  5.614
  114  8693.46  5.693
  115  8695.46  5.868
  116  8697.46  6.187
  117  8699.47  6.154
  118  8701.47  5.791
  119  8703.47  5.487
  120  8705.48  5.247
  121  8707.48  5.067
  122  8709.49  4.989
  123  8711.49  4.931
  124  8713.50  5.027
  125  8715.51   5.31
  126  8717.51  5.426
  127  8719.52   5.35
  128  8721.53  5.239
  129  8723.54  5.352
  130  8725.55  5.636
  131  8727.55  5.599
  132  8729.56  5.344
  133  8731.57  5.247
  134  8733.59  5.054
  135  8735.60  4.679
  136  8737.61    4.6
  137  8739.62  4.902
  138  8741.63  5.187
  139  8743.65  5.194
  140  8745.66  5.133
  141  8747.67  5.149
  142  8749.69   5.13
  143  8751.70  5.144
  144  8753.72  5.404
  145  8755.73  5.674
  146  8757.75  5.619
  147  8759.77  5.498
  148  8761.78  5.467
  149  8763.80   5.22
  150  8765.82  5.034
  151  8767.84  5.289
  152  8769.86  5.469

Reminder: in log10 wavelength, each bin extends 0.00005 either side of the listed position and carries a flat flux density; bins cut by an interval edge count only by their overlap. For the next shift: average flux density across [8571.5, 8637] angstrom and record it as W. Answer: 5.21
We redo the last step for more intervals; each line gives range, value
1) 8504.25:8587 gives 5.01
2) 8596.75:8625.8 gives 5.19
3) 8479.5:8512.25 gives 5.17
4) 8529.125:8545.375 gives 3.96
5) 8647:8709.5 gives 5.23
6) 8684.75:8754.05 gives 5.32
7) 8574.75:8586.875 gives 5.19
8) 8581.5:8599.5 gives 5.32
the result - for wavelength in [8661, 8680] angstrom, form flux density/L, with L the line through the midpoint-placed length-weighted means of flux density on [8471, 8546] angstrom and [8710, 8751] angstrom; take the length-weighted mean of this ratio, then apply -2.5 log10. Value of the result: 0.04 mag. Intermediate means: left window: 5.01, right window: 5.17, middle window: 4.93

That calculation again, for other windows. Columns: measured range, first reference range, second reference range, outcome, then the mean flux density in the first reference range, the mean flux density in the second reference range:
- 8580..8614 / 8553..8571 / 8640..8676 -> -0.05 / 5.14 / 4.9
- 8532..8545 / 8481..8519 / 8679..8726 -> 0.37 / 5.15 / 5.49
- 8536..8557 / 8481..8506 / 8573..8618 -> 0.22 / 5.1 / 5.22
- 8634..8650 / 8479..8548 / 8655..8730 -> -0.03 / 4.97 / 5.26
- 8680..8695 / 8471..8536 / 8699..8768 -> -0.07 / 5.25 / 5.27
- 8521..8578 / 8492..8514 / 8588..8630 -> 0.06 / 5.01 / 5.26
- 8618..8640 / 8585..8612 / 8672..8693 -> 0.02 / 5.27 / 5.54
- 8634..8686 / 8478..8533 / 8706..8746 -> 0.02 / 5.29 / 5.17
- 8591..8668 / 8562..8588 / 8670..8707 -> 0.06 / 5.21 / 5.59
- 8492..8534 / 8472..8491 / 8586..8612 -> 0.03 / 5.41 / 5.27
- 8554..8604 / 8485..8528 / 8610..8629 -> 0.01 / 5.29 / 5.23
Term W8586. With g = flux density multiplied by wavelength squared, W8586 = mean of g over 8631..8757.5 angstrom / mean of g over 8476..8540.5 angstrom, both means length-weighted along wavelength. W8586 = 1.1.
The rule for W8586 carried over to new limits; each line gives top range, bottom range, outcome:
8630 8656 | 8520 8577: 1.10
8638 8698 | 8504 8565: 1.09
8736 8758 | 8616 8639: 1.02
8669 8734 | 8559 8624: 1.07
